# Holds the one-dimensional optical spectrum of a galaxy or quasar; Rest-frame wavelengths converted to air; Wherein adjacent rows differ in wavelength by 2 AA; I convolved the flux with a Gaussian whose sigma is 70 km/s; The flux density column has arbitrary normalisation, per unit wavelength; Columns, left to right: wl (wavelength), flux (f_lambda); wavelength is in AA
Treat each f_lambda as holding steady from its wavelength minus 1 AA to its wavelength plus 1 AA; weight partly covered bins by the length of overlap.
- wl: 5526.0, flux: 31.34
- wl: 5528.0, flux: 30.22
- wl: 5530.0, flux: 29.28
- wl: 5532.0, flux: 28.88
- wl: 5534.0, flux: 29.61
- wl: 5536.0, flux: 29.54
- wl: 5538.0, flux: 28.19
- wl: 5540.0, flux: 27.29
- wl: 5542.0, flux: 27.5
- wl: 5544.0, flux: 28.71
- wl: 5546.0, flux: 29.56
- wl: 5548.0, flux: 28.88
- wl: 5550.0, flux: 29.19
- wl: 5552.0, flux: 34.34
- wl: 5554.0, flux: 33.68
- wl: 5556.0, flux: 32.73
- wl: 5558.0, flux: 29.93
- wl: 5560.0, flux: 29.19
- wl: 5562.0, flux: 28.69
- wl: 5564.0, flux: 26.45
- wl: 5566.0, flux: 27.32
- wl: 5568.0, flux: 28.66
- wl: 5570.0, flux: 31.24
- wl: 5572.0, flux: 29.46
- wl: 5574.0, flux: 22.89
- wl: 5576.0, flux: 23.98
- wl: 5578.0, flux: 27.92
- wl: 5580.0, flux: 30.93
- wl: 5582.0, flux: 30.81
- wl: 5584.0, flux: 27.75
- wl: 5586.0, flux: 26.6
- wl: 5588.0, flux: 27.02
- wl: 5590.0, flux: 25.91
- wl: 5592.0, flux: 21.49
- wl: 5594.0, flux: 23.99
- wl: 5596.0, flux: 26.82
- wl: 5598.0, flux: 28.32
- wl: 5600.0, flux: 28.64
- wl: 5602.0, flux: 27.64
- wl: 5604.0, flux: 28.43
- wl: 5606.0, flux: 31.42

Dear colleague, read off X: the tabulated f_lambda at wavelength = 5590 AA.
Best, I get 25.91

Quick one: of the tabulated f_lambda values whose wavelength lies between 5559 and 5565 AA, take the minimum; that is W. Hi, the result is 26.45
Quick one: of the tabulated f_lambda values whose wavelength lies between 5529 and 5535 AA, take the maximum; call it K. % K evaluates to 29.61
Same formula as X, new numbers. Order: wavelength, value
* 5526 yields 31.34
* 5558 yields 29.93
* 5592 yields 21.49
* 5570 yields 31.24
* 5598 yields 28.32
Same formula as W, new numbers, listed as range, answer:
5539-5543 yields 27.29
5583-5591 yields 25.91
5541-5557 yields 27.5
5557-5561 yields 29.19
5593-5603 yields 23.99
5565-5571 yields 27.32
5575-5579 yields 23.98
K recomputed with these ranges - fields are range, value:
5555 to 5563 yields 32.73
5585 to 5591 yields 27.02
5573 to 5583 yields 30.93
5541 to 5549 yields 29.56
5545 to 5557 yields 34.34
